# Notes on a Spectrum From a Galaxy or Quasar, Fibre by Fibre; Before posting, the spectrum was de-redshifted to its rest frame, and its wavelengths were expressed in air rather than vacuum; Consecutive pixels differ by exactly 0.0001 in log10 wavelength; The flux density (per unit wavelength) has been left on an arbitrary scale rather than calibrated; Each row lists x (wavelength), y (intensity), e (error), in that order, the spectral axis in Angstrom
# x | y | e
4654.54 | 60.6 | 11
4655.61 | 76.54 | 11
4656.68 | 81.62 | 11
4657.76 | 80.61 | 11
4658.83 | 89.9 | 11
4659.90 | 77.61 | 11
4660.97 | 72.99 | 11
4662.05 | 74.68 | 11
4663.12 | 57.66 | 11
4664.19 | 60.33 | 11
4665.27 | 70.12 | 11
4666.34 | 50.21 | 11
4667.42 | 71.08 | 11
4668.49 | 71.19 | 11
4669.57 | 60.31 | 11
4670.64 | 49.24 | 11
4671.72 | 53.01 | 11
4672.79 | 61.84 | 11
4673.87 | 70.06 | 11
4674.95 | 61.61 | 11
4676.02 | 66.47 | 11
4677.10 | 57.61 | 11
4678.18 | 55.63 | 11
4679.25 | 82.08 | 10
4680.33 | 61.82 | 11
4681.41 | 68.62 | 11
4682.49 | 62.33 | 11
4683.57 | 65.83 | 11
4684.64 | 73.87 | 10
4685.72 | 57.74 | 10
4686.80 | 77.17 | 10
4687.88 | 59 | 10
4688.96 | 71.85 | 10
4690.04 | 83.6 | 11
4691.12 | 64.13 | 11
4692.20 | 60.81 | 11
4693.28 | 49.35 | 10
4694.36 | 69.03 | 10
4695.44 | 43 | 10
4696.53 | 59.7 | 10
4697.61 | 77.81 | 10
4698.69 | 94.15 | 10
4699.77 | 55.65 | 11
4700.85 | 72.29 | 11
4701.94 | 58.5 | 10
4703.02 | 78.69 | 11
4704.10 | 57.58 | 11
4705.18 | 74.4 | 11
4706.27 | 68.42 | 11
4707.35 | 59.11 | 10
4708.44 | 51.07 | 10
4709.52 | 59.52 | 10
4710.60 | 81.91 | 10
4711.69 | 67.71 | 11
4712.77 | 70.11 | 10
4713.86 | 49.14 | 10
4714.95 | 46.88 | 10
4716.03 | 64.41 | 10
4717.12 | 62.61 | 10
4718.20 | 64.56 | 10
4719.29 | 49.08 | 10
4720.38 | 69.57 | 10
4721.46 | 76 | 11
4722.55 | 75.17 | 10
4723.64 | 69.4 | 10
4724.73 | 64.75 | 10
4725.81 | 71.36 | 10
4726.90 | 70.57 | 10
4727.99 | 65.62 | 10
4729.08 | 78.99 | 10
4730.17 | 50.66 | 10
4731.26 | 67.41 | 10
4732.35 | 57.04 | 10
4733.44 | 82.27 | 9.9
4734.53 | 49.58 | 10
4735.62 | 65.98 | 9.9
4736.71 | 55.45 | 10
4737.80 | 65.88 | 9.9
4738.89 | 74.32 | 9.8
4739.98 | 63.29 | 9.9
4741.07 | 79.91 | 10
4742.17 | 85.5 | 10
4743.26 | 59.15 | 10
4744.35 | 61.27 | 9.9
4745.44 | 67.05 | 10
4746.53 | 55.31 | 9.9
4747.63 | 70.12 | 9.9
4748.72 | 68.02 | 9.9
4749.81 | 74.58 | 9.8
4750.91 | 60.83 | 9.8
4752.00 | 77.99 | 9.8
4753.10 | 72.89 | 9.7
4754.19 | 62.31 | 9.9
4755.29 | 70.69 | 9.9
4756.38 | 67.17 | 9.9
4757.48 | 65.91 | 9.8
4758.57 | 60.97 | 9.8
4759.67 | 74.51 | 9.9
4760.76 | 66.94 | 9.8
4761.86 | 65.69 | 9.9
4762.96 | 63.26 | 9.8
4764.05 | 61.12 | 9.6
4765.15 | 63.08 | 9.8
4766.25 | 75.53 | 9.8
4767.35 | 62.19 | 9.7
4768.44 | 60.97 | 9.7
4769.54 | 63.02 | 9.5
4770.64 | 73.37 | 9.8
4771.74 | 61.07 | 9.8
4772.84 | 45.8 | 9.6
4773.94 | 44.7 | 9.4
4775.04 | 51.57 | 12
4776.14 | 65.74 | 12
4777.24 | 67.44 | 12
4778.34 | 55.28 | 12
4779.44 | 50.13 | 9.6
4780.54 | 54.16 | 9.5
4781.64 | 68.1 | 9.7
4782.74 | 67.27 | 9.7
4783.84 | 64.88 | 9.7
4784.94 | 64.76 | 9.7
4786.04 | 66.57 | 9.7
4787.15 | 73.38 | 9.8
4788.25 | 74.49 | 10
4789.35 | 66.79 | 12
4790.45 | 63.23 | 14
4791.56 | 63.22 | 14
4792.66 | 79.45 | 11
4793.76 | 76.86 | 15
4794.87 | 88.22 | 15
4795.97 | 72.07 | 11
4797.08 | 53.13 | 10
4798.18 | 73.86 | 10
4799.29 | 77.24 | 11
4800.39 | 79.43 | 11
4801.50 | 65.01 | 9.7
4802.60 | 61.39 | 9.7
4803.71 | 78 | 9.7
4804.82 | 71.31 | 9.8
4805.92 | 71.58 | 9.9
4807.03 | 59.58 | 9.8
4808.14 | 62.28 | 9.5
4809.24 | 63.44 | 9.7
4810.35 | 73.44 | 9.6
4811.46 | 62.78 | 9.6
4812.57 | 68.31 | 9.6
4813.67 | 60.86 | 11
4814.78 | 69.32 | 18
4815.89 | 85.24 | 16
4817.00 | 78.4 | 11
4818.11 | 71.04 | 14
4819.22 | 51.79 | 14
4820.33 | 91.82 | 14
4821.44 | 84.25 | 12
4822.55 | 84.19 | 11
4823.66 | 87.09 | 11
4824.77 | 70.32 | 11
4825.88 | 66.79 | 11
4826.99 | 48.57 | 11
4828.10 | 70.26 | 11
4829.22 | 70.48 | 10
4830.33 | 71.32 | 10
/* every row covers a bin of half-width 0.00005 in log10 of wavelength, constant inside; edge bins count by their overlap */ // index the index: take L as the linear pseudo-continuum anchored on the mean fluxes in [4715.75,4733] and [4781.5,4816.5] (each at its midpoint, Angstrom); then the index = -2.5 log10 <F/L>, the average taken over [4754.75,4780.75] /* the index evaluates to 0.099 mag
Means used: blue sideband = 66.2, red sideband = 69.6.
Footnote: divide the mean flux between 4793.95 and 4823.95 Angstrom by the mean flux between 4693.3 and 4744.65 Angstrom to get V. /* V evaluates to 1.10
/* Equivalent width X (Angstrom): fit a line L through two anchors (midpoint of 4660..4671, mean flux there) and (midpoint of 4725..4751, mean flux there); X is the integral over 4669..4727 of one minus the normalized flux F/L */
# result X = 0.59 Angstrom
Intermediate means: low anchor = 64.6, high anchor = 66.8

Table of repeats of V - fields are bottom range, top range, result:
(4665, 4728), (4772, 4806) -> 1.02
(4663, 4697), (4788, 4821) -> 1.11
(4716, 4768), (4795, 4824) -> 1.07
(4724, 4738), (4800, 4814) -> 1.04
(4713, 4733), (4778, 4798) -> 1.04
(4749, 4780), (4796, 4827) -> 1.11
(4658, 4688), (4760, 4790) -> 0.95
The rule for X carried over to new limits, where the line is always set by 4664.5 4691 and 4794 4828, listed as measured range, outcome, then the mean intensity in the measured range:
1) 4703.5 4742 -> 0.99 Angstrom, 65.4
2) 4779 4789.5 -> 0.71 Angstrom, 65.2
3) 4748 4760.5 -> -0.04 Angstrom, 68.7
